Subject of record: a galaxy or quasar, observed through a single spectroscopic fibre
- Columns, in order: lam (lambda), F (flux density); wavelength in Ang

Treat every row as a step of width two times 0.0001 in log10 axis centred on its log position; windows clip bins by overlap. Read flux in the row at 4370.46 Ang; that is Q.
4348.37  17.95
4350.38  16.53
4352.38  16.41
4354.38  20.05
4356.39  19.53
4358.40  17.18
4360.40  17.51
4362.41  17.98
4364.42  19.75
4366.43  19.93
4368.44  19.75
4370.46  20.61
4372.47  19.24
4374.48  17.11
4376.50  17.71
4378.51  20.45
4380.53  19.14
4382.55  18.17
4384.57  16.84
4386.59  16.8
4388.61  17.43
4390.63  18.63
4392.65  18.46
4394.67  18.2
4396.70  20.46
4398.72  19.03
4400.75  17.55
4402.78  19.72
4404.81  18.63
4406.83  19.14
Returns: 20.61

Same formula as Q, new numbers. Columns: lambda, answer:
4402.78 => 19.72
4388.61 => 17.43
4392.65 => 18.46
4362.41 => 17.98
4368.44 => 19.75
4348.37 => 17.95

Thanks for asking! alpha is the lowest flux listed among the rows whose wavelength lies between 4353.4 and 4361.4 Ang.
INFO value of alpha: 17.18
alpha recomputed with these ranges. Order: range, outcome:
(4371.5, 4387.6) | 16.8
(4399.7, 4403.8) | 17.55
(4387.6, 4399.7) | 17.43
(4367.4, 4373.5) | 19.24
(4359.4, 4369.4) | 17.51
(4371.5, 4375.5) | 17.11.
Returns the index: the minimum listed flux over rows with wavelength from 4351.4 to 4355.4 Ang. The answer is 16.41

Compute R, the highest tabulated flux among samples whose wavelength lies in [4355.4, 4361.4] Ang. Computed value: 19.53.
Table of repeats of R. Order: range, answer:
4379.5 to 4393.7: 19.14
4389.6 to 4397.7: 20.46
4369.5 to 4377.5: 20.61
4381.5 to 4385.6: 18.17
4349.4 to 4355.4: 20.05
